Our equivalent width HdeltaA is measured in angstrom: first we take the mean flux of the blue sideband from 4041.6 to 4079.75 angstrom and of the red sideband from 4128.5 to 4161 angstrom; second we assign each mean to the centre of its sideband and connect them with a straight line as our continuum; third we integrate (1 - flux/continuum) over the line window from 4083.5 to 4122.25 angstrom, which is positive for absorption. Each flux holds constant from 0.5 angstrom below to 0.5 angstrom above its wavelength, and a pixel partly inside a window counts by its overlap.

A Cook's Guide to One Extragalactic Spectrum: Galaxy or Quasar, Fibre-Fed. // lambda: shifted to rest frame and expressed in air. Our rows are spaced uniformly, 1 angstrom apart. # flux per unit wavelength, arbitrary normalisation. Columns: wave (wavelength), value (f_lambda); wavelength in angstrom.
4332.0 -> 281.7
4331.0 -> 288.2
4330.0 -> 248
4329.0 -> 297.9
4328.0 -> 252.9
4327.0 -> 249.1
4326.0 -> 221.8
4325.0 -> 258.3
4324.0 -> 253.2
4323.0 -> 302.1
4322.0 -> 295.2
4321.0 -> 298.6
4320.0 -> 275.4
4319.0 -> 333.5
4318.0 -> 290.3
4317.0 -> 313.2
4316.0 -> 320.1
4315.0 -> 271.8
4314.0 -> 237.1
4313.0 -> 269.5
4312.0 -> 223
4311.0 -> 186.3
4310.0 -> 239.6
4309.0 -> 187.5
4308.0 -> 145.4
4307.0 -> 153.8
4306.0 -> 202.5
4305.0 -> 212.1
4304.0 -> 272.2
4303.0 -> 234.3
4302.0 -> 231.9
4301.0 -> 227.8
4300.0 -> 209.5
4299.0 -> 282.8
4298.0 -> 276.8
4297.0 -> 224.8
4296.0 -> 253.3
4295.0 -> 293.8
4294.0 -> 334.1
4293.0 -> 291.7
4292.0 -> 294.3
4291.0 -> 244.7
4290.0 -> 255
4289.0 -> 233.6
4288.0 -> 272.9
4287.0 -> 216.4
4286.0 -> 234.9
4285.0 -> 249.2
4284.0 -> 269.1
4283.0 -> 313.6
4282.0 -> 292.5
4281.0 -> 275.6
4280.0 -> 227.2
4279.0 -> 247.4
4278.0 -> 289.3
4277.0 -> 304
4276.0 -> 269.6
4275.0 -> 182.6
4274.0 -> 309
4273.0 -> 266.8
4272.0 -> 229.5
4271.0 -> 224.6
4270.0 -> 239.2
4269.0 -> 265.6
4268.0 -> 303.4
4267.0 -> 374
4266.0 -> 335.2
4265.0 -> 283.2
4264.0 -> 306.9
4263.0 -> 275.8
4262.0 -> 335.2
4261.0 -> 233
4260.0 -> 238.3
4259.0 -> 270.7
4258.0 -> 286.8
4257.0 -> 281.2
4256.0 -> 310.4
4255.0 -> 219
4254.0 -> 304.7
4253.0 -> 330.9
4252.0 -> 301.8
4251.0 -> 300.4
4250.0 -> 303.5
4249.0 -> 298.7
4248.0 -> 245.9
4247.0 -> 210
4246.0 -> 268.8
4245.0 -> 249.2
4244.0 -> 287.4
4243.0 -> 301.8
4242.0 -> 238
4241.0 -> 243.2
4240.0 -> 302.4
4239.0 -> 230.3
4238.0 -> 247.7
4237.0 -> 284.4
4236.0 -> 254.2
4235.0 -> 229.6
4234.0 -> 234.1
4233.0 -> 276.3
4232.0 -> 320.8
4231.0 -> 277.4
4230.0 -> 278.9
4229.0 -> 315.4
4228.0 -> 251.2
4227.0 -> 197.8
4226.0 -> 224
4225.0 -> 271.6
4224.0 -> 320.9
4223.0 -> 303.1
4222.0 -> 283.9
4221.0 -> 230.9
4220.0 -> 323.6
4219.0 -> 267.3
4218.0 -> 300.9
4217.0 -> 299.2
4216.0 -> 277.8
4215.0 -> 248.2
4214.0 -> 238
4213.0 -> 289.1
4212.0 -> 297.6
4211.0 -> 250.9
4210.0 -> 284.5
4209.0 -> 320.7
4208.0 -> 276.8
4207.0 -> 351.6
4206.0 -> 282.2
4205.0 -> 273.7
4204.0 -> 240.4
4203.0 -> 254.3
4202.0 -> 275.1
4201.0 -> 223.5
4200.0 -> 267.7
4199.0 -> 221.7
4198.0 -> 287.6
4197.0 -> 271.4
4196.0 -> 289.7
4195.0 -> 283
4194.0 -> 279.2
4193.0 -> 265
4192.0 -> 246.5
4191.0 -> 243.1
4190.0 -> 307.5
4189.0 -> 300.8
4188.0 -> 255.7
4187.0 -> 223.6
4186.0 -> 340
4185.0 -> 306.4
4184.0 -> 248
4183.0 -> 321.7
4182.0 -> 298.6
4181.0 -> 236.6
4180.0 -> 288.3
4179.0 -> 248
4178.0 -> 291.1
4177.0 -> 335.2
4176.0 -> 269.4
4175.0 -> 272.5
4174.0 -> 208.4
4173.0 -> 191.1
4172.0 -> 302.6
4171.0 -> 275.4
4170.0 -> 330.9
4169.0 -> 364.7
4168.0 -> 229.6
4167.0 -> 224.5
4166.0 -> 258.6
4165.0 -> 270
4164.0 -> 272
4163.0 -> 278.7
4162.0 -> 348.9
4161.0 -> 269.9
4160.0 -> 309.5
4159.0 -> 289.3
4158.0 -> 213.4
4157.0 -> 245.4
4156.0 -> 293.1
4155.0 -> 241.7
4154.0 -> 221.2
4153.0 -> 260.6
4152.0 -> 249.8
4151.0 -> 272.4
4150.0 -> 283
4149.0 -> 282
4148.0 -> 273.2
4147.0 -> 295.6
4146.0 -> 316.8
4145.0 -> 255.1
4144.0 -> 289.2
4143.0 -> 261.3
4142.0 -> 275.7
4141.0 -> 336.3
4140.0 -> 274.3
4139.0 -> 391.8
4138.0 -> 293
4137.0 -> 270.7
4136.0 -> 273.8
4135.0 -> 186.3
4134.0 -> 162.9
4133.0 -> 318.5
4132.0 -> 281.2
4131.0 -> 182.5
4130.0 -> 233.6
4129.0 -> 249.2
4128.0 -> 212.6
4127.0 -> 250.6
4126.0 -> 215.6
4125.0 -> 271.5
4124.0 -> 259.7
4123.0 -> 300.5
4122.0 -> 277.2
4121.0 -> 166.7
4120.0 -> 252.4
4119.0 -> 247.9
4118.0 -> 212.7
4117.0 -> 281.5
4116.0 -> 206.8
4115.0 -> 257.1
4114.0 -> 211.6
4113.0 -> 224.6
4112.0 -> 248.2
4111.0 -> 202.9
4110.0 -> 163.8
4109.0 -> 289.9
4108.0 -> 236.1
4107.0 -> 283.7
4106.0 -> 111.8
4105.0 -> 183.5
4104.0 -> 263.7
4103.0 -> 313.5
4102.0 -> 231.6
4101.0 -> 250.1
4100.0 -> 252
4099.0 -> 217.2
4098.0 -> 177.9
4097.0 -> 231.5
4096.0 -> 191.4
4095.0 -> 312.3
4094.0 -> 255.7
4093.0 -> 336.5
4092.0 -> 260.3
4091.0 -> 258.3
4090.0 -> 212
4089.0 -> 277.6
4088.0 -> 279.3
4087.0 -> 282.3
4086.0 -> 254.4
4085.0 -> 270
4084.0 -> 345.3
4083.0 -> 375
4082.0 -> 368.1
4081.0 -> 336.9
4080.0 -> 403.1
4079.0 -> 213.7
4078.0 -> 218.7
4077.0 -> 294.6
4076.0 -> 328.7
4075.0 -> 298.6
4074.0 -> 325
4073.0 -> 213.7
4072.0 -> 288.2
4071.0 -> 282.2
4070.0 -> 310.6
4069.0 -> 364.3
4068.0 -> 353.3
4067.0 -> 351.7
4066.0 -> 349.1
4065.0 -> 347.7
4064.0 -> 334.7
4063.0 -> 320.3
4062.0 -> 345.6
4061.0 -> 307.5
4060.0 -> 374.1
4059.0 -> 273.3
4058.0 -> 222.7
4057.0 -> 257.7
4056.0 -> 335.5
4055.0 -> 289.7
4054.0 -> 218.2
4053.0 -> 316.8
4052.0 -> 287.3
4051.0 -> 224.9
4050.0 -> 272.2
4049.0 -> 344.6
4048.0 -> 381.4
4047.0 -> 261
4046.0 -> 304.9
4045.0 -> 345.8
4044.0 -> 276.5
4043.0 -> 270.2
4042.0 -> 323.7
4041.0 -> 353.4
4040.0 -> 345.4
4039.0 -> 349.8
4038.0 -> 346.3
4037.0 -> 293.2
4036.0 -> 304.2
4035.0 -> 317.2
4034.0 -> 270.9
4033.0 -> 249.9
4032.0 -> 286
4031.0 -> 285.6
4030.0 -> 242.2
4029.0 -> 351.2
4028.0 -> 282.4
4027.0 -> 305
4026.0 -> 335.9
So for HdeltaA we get 5.5 angstrom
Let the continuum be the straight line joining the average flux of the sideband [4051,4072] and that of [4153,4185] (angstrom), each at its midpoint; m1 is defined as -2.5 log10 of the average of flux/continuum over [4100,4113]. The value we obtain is 0.257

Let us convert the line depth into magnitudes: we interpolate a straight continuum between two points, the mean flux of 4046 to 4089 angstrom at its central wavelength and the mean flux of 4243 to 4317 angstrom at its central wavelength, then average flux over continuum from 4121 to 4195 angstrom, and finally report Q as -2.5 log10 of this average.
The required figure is 0.06 mag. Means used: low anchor 305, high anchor 263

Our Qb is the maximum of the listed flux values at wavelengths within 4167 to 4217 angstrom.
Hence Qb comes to 364.7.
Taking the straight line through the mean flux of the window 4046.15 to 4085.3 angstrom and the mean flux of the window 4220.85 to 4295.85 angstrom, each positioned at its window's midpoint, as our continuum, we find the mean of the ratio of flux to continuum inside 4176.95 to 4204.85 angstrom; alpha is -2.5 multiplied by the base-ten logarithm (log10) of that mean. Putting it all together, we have 0.049 mag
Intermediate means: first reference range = 308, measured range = 272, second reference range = 272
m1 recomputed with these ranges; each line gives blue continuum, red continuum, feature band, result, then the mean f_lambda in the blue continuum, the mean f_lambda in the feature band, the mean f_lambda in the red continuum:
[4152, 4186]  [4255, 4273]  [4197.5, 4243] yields 0.025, 274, 271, 280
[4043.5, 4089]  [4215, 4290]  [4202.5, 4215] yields 0.004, 305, 279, 272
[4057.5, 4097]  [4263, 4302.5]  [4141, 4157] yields 0.063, 300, 273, 268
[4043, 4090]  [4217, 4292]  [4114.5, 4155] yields 0.126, 304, 260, 272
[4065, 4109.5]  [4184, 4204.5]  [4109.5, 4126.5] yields 0.174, 279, 235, 269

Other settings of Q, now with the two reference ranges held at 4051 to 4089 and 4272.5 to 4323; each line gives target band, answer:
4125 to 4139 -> 0.18 mag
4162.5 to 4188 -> 0.03 mag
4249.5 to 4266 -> -0.09 mag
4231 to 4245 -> 0.02 mag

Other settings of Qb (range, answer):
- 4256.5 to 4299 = 374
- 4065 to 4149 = 403.1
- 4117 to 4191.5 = 391.8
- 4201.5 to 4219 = 351.6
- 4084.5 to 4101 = 336.5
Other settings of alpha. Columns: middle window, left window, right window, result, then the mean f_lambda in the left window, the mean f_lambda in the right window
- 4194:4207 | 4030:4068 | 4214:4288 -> 0.05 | 306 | 272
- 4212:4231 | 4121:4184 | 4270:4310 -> -0.06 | 269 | 249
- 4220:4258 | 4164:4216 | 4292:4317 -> -0.05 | 274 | 243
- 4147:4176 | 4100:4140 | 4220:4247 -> -0.07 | 243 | 266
